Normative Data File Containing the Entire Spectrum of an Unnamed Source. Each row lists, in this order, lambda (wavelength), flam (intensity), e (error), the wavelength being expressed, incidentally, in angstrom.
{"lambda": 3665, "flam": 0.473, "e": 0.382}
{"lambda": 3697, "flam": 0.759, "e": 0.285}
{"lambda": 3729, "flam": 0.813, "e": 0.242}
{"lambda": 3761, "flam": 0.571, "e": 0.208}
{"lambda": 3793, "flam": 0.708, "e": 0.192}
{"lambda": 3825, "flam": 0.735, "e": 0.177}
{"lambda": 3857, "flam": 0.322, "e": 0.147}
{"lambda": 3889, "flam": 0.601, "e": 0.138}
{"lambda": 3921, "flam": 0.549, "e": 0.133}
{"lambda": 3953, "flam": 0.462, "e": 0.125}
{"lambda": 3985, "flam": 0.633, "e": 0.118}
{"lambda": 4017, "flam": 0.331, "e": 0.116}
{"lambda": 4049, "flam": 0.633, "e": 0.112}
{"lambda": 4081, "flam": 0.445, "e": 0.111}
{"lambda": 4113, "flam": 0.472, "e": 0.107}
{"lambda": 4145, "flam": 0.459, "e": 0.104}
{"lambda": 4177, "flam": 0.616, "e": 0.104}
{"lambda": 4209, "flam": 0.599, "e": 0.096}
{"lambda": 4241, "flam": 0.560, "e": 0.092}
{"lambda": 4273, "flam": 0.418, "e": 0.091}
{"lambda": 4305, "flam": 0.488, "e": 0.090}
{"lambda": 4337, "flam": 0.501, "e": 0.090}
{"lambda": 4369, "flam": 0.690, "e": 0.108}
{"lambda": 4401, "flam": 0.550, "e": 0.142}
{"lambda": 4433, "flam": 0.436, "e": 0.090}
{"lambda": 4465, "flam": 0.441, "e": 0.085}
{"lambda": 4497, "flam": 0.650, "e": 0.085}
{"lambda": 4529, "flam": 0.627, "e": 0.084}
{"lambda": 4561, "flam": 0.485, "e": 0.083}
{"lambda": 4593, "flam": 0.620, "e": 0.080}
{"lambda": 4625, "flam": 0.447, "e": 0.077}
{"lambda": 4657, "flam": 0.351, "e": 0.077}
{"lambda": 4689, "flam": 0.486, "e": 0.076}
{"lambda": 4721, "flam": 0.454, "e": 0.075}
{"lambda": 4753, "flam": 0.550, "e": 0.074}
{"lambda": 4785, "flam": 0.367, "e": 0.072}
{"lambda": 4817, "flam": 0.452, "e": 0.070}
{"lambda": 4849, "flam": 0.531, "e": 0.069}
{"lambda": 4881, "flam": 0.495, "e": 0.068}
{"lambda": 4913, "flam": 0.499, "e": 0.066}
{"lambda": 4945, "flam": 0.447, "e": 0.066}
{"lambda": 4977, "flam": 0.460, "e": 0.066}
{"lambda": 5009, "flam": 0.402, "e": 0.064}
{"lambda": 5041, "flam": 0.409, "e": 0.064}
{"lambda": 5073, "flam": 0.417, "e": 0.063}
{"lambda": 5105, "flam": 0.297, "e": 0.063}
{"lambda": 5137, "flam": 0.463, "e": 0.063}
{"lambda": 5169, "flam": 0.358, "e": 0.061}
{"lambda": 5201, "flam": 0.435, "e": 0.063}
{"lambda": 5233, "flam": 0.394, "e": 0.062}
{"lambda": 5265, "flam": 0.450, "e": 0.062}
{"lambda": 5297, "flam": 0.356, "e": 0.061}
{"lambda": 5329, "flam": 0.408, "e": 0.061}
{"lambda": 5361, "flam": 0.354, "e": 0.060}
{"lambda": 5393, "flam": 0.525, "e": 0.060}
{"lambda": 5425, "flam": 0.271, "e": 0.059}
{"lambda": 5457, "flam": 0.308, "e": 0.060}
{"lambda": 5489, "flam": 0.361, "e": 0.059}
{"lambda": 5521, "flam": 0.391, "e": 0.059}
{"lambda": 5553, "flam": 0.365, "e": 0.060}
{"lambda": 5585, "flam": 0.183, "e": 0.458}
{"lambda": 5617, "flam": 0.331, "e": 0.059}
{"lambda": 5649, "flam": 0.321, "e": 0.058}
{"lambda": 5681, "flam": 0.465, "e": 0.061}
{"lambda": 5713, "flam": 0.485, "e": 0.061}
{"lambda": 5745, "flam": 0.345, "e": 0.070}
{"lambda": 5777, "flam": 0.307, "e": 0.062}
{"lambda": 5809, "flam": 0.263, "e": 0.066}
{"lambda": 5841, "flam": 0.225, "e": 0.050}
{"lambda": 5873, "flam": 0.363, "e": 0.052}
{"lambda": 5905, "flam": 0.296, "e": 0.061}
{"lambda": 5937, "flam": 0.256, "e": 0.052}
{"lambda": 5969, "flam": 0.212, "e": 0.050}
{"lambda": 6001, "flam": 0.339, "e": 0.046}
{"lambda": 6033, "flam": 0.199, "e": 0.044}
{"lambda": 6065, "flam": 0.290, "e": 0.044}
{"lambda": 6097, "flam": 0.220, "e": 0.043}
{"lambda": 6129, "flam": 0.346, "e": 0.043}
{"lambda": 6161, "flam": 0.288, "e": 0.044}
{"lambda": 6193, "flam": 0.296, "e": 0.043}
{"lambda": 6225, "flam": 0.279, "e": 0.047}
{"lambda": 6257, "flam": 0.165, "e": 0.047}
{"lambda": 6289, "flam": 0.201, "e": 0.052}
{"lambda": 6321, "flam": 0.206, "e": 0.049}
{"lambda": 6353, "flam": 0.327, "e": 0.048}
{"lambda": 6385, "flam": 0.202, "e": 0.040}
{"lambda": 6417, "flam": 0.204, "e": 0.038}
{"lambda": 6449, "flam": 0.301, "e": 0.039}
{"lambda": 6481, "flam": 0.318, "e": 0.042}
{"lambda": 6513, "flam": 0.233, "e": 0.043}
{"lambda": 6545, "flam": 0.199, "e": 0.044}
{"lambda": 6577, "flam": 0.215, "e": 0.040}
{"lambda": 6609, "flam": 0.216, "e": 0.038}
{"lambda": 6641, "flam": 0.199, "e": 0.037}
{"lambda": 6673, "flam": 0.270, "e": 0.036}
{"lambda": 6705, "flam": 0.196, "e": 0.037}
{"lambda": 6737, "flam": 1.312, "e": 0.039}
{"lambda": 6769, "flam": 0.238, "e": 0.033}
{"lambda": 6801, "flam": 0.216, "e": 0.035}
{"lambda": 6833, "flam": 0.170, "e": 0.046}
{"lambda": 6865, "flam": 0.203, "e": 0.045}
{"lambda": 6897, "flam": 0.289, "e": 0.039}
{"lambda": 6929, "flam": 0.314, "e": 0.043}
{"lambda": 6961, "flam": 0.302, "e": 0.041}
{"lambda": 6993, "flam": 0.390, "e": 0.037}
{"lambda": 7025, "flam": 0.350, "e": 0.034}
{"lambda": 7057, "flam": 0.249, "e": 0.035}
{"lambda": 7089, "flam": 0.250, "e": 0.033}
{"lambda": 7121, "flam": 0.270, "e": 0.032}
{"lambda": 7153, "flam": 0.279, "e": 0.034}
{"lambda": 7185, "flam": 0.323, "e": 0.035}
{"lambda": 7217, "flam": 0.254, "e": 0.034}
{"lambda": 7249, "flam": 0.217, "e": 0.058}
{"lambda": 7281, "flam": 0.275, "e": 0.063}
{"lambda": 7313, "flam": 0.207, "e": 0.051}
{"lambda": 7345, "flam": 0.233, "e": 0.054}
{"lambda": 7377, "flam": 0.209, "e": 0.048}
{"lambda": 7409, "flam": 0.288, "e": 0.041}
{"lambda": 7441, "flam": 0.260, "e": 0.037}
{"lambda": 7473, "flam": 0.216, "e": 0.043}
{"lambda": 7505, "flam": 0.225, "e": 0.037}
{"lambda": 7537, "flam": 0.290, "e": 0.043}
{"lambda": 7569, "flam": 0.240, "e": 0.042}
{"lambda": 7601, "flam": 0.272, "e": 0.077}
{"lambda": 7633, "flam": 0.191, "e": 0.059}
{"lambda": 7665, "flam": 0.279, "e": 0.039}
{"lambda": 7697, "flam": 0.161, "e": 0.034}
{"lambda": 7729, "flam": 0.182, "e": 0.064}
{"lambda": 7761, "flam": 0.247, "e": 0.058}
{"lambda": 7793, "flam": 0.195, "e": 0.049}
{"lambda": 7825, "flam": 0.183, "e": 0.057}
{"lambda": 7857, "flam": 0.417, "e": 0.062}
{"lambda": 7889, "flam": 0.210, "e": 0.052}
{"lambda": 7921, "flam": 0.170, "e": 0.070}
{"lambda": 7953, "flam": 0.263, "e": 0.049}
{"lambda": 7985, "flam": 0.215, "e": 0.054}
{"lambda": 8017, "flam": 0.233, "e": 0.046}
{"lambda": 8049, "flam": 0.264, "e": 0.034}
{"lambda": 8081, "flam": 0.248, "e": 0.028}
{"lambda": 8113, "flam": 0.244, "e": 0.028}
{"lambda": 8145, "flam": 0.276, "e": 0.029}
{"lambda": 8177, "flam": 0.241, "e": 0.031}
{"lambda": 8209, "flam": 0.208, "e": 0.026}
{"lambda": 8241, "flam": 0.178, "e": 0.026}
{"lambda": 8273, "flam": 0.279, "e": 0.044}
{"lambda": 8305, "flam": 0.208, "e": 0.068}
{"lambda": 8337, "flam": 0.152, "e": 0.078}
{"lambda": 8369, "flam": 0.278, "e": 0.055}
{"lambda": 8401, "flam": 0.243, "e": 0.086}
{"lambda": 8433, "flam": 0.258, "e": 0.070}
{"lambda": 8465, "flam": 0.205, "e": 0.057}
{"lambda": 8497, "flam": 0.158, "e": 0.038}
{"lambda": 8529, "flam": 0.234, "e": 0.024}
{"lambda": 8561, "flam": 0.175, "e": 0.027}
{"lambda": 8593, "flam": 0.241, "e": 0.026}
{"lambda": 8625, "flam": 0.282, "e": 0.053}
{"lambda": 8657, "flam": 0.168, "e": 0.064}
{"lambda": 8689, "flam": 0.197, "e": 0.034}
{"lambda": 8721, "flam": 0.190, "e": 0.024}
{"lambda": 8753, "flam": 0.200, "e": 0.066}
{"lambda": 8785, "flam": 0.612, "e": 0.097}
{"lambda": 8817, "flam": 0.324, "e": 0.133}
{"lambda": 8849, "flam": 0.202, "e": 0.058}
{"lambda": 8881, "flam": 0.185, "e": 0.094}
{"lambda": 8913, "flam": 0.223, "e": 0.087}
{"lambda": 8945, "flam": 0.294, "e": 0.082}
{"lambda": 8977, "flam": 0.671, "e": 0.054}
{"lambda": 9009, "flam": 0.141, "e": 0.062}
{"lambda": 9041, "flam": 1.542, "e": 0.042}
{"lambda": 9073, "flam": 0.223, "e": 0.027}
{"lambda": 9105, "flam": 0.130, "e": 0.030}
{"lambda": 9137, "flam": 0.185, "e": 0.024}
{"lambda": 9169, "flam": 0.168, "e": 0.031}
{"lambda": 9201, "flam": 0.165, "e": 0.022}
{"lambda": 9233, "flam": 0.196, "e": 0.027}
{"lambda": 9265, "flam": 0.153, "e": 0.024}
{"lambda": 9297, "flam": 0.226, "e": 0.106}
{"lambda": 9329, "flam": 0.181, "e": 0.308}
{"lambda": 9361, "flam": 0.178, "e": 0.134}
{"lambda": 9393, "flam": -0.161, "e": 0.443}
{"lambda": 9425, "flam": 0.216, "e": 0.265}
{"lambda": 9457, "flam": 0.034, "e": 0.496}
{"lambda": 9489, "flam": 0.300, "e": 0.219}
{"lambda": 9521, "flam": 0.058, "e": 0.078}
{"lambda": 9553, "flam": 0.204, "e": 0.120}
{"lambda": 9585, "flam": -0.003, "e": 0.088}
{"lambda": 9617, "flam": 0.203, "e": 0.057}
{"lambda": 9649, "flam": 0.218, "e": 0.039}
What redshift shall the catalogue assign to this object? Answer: 0.807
